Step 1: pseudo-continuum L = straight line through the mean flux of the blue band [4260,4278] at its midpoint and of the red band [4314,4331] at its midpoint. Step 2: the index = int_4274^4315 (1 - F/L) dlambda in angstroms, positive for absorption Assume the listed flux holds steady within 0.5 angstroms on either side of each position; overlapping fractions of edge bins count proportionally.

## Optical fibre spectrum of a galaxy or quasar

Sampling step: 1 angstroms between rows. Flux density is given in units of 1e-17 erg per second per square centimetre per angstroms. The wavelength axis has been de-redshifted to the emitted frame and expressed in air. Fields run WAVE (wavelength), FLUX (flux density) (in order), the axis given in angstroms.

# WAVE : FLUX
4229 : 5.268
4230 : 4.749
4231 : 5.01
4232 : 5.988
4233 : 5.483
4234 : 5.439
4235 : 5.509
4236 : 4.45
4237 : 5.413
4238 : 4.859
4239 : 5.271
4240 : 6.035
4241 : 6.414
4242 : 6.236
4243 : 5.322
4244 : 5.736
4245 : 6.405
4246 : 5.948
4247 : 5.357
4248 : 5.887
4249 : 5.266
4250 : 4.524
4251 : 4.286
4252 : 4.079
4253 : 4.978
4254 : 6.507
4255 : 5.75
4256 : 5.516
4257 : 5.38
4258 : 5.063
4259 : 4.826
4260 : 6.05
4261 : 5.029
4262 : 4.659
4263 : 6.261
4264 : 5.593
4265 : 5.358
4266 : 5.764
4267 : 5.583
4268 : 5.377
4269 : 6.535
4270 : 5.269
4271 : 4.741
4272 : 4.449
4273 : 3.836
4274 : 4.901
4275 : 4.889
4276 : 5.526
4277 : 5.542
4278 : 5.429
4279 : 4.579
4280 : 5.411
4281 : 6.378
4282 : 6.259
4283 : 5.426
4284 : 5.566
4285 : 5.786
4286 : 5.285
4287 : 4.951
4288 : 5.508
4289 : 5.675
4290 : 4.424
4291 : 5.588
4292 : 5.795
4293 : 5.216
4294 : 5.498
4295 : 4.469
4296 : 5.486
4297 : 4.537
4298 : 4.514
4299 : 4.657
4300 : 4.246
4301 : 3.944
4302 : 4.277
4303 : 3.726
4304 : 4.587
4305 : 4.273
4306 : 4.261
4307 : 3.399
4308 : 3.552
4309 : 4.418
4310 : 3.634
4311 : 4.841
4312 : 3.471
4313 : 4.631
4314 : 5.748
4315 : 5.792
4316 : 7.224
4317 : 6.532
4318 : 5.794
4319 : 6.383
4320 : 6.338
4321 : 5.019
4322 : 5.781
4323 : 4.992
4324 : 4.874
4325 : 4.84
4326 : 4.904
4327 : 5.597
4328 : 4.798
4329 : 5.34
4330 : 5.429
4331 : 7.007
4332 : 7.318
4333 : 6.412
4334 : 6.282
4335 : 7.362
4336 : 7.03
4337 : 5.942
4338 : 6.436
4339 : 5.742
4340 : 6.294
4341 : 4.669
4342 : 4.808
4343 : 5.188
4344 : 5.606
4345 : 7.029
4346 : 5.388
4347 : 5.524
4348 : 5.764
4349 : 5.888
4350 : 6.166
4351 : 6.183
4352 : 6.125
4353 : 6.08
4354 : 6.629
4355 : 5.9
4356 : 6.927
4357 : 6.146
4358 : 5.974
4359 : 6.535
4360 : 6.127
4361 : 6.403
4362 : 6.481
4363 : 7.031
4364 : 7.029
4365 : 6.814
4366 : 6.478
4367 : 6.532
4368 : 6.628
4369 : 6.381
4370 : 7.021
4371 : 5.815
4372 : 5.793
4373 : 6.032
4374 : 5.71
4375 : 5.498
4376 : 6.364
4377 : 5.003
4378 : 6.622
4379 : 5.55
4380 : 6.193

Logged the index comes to 4.1 angstroms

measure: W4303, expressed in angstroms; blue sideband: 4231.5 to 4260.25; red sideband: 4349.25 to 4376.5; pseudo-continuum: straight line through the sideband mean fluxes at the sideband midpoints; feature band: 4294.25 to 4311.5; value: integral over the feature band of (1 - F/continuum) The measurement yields 4.6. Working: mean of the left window 5.44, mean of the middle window 4.3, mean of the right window 6.32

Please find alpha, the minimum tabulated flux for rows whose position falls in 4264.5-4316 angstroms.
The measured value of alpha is 3.399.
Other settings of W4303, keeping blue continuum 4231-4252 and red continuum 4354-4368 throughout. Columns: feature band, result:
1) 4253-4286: 1.66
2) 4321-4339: 1.03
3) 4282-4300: 2.08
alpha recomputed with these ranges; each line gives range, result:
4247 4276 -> 3.836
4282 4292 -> 4.424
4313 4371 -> 4.631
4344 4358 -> 5.388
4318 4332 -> 4.798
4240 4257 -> 4.079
